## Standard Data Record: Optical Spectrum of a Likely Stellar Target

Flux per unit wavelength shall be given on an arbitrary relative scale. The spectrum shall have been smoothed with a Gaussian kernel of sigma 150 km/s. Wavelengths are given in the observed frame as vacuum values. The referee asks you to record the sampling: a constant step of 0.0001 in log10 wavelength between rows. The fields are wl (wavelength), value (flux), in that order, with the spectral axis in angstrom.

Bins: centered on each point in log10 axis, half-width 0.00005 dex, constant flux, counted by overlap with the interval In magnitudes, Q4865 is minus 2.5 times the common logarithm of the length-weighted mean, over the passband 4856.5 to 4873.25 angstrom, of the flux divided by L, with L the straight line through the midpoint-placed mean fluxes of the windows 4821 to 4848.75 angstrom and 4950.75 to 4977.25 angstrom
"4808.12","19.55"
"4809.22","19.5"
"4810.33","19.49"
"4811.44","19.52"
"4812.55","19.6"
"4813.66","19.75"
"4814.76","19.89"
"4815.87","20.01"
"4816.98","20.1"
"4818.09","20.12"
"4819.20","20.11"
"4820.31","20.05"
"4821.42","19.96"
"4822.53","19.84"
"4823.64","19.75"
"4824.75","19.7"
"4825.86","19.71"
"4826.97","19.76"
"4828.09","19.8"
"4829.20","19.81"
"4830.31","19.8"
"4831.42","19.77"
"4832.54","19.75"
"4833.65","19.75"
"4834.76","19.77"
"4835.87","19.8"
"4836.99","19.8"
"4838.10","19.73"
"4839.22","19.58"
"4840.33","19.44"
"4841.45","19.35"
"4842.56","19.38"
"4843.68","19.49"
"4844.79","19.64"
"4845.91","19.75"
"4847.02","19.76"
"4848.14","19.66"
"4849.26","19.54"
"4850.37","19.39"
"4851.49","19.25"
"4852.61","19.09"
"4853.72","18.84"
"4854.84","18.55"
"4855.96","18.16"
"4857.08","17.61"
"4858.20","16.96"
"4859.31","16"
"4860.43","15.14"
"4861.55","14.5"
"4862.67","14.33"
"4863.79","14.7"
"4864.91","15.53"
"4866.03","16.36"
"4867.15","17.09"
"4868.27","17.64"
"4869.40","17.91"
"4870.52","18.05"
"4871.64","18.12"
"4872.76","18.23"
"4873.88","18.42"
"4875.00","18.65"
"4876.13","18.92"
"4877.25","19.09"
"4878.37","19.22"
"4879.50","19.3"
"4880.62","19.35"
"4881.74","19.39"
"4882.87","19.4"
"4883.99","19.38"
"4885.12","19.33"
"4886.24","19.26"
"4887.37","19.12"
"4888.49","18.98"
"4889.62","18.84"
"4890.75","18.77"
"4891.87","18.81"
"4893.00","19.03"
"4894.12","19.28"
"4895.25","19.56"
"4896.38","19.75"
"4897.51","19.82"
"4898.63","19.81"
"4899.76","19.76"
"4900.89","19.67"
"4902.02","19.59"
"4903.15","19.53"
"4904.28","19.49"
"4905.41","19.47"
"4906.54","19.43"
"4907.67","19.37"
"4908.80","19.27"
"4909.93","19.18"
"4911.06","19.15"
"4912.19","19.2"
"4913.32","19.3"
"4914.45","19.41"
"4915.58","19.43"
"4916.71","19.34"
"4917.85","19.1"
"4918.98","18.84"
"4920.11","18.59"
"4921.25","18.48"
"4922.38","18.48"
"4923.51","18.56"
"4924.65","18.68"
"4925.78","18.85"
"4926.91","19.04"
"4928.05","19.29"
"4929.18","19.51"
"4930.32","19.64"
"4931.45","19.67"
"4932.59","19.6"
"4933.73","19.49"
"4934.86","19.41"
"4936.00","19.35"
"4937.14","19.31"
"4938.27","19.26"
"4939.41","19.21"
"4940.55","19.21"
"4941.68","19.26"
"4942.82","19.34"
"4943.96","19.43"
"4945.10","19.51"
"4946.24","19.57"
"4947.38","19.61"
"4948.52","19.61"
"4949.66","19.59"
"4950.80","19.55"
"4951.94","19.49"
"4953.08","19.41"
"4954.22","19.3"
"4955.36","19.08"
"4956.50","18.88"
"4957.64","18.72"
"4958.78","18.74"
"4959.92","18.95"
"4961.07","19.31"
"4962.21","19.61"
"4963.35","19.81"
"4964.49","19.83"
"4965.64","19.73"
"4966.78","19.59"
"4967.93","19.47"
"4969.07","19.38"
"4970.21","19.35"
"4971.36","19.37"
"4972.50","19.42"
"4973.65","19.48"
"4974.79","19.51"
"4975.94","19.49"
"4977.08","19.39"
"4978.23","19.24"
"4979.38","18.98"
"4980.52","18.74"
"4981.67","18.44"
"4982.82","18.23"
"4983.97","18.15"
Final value 0.19 mag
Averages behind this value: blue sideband 19.7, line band 16.5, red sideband 19.4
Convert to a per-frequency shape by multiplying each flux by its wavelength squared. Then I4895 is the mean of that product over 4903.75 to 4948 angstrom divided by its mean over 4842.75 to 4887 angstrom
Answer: 1.08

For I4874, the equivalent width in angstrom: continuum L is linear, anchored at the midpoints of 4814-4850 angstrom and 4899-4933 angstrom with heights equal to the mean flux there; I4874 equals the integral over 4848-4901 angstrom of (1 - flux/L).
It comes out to 3.1 angstrom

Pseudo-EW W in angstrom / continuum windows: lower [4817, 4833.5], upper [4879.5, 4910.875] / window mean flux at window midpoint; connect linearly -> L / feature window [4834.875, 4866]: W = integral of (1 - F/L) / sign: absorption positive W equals 2.3 angstrom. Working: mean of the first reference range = 19.9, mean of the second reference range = 19.4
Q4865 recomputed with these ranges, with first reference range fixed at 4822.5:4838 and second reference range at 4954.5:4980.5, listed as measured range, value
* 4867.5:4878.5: 0.07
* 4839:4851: 0.01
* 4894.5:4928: 0.01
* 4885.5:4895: 0.03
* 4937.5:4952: 0.00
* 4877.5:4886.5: 0.02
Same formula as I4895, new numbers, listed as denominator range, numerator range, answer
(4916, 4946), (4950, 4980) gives 1.02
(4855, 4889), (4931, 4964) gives 1.12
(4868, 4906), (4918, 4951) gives 1.03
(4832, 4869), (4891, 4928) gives 1.08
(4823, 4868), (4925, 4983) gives 1.09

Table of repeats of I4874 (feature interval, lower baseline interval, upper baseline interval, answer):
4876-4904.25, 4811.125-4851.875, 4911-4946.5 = 0.12 angstrom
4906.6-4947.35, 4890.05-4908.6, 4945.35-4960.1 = 0.30 angstrom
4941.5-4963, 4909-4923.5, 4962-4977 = 0.06 angstrom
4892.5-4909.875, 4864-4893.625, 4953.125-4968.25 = -0.73 angstrom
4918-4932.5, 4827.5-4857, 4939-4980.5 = 0.30 angstrom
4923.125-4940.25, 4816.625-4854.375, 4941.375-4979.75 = 0.16 angstrom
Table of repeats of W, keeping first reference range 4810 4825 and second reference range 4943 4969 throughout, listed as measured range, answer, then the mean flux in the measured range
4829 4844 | 0.1 angstrom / 19.7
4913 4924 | 0.3 angstrom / 19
